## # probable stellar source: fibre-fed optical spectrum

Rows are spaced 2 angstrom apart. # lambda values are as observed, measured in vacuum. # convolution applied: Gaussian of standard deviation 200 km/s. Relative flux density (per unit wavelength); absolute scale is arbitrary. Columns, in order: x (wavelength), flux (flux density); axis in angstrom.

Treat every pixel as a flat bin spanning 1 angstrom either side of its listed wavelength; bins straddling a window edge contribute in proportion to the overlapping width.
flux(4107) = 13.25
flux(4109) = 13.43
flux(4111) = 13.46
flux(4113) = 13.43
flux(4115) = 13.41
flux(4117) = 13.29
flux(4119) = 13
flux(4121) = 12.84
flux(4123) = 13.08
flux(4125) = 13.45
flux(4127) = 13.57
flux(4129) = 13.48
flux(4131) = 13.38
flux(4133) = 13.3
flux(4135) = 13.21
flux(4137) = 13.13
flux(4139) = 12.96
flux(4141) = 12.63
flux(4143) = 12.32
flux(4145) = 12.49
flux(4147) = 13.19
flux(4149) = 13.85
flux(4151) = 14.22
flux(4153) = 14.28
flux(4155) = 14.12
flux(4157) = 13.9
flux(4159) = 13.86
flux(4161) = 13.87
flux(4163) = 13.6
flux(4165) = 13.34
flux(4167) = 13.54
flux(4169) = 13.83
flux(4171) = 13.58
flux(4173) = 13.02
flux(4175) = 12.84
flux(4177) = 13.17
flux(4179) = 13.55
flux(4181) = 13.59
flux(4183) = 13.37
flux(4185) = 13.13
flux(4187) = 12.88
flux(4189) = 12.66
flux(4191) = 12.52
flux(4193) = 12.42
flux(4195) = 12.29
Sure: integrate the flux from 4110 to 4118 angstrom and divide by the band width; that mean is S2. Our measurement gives 13.4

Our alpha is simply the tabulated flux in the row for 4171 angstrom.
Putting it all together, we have 13.58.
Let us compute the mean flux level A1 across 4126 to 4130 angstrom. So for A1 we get 13.5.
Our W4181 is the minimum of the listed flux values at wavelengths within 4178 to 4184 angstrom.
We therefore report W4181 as 13.37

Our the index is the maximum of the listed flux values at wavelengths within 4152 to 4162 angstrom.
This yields 14.28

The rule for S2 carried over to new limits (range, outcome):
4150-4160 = 14.1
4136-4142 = 12.9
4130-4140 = 13.2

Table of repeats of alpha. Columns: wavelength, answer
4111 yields 13.46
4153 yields 14.28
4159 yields 13.86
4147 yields 13.19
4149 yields 13.85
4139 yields 12.96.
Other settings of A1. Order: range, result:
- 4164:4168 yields 13.4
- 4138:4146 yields 12.6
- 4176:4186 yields 13.4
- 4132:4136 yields 13.3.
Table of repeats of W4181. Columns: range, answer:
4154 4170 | 13.34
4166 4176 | 12.84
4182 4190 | 12.66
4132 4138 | 13.13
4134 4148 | 12.32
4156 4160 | 13.86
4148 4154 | 13.85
